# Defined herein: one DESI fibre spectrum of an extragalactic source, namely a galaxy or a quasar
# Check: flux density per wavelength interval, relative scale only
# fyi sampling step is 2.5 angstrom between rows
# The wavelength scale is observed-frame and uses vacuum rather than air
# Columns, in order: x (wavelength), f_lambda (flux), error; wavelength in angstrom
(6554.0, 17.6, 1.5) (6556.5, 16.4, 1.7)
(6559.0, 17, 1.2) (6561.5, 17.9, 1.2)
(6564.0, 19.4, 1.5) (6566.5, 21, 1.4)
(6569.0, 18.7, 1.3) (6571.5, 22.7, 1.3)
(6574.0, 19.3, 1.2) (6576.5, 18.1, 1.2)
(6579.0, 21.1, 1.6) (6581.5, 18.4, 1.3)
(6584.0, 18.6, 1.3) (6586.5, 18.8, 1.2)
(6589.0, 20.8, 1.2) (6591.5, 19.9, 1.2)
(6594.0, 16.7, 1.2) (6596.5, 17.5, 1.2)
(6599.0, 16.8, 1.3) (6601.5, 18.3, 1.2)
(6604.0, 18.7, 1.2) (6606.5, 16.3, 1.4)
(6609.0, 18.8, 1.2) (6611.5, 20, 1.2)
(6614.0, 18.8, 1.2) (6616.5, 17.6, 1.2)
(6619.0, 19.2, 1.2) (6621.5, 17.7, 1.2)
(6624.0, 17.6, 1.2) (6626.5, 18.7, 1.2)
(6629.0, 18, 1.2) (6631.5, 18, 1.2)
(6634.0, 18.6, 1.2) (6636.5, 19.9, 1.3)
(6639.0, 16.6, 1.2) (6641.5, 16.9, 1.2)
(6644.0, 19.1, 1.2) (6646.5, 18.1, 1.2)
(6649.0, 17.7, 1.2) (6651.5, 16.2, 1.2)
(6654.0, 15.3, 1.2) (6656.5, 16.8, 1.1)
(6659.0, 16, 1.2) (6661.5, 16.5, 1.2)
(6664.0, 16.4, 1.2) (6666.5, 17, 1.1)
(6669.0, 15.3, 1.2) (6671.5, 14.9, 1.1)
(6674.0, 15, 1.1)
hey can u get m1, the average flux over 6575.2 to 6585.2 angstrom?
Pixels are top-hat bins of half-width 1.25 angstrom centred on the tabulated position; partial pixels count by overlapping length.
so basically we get 19.1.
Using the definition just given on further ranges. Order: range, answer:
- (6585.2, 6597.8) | 18.7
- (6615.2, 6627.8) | 18.2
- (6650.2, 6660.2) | 16.1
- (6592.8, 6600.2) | 17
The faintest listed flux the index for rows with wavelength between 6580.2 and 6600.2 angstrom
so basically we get 16.7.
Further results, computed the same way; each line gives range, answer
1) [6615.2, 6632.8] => 17.6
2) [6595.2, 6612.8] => 16.3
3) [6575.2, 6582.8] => 18.1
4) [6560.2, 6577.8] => 17.9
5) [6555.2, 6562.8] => 16.4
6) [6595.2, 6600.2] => 16.8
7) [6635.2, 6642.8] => 16.6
